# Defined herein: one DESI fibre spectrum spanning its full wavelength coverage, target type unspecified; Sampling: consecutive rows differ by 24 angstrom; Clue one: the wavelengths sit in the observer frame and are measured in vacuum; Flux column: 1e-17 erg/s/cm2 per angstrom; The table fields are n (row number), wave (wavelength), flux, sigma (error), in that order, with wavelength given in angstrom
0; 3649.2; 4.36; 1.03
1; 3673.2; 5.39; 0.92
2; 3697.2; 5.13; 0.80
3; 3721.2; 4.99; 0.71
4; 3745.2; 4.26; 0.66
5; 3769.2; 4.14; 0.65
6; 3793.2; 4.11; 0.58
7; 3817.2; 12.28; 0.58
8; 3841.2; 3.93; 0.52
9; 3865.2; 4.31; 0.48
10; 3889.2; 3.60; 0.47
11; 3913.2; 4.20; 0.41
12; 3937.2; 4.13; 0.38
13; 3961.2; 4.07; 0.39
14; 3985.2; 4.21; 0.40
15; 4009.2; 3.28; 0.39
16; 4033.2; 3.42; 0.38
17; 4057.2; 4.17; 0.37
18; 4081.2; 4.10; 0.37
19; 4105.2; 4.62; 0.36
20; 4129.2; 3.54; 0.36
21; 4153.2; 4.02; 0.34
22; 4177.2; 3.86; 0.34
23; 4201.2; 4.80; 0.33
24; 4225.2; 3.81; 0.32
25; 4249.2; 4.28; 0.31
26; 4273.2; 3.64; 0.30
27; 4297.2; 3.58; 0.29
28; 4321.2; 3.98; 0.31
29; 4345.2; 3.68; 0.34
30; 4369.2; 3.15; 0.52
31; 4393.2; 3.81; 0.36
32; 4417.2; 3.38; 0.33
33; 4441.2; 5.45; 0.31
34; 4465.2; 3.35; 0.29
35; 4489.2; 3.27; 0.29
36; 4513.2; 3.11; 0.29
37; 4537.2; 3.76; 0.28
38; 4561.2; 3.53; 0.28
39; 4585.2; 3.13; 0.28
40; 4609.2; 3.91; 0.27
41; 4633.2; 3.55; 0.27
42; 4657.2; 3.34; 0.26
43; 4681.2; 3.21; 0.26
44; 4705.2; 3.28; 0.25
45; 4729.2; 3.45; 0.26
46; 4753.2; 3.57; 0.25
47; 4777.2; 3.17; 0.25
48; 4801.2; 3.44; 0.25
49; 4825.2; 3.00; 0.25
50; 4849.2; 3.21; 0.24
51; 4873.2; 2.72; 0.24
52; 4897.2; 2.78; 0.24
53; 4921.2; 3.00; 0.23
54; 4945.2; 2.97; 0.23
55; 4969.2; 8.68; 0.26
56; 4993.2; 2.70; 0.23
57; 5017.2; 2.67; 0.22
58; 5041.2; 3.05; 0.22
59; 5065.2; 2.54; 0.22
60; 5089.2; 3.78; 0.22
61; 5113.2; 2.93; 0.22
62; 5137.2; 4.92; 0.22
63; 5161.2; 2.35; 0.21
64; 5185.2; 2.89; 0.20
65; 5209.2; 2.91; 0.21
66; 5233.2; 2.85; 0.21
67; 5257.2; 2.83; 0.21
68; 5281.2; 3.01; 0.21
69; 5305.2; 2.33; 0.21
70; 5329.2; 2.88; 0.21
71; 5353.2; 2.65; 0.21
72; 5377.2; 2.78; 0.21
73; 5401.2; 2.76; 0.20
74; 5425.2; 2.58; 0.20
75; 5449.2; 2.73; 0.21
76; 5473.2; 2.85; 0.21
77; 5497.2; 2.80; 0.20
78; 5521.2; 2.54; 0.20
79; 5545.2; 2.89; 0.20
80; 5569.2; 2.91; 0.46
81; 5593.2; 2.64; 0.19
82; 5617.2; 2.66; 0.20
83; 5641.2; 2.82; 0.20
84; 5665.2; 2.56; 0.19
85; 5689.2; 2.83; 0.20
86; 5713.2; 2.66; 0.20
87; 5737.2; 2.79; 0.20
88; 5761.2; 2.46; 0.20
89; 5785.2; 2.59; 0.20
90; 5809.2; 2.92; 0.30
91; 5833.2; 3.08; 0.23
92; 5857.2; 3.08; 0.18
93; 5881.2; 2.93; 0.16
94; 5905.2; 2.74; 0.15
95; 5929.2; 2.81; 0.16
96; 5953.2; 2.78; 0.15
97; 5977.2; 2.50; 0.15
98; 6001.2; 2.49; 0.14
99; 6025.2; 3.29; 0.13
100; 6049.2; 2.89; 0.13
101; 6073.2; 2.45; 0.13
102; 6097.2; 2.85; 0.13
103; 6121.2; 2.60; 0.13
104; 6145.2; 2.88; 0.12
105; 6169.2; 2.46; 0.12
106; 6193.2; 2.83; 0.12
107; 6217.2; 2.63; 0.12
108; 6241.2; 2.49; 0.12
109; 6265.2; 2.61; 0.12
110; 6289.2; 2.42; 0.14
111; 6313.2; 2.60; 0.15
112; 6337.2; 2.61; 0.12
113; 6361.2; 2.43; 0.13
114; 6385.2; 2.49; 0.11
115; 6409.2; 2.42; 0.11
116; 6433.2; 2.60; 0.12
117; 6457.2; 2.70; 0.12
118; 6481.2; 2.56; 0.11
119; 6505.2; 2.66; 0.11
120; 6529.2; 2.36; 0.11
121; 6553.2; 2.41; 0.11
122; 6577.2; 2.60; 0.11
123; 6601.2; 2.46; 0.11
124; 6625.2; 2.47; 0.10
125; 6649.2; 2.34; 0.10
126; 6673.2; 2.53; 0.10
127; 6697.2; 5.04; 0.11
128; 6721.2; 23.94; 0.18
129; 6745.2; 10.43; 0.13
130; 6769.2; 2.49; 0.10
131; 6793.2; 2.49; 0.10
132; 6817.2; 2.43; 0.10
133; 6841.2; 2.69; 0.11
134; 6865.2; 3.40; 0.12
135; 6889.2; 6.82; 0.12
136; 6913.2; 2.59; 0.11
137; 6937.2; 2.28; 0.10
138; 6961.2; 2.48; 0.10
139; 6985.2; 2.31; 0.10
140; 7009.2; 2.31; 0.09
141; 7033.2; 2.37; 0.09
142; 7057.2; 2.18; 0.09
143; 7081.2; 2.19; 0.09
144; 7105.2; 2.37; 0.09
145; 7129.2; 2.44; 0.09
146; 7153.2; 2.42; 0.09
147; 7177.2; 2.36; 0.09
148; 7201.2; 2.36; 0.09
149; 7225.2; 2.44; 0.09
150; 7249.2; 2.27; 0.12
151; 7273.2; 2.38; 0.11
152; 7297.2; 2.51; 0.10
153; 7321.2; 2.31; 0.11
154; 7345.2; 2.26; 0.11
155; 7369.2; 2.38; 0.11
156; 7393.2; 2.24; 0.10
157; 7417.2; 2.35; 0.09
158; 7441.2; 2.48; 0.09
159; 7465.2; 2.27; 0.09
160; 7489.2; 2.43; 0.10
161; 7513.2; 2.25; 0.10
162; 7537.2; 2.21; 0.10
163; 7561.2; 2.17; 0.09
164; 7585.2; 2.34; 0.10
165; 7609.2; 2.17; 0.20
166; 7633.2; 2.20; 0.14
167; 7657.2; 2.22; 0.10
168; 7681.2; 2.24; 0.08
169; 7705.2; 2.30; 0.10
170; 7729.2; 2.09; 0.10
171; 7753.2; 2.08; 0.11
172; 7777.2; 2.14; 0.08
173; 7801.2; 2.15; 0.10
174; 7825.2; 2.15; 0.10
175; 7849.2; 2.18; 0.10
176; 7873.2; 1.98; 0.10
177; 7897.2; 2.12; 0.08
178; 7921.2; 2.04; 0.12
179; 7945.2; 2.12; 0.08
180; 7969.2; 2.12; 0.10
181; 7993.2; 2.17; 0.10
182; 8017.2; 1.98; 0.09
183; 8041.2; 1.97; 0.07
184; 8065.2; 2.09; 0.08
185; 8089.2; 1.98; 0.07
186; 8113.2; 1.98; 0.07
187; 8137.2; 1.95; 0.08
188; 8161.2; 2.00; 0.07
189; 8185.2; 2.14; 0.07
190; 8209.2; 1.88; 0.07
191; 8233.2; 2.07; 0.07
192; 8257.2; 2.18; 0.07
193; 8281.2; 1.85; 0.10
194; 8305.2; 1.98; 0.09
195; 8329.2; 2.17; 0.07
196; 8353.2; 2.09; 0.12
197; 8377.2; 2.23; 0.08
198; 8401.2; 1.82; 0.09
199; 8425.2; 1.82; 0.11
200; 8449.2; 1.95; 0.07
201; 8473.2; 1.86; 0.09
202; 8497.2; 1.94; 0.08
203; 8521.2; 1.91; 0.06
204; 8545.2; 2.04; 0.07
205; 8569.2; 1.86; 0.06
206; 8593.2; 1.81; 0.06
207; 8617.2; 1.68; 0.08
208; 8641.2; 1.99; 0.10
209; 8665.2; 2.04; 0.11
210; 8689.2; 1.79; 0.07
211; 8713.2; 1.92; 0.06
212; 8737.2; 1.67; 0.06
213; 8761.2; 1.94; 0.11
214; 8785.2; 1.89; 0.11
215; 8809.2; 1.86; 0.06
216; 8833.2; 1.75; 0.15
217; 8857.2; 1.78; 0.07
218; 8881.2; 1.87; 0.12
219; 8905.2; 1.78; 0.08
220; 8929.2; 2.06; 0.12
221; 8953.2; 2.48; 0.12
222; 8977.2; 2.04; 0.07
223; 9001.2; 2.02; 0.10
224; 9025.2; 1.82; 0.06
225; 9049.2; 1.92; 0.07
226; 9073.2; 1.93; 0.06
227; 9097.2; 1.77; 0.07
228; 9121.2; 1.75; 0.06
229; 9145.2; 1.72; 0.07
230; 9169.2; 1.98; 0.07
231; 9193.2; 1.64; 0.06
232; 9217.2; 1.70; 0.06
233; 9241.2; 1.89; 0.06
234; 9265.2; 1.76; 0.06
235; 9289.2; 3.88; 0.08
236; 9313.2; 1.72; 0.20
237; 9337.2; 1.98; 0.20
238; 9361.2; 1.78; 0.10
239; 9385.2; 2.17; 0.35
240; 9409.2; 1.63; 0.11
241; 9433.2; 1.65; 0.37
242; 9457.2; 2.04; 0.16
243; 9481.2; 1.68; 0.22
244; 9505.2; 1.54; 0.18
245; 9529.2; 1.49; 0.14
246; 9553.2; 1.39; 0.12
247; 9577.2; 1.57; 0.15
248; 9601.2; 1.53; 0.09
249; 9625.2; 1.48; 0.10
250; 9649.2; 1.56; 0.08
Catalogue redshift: 0.02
